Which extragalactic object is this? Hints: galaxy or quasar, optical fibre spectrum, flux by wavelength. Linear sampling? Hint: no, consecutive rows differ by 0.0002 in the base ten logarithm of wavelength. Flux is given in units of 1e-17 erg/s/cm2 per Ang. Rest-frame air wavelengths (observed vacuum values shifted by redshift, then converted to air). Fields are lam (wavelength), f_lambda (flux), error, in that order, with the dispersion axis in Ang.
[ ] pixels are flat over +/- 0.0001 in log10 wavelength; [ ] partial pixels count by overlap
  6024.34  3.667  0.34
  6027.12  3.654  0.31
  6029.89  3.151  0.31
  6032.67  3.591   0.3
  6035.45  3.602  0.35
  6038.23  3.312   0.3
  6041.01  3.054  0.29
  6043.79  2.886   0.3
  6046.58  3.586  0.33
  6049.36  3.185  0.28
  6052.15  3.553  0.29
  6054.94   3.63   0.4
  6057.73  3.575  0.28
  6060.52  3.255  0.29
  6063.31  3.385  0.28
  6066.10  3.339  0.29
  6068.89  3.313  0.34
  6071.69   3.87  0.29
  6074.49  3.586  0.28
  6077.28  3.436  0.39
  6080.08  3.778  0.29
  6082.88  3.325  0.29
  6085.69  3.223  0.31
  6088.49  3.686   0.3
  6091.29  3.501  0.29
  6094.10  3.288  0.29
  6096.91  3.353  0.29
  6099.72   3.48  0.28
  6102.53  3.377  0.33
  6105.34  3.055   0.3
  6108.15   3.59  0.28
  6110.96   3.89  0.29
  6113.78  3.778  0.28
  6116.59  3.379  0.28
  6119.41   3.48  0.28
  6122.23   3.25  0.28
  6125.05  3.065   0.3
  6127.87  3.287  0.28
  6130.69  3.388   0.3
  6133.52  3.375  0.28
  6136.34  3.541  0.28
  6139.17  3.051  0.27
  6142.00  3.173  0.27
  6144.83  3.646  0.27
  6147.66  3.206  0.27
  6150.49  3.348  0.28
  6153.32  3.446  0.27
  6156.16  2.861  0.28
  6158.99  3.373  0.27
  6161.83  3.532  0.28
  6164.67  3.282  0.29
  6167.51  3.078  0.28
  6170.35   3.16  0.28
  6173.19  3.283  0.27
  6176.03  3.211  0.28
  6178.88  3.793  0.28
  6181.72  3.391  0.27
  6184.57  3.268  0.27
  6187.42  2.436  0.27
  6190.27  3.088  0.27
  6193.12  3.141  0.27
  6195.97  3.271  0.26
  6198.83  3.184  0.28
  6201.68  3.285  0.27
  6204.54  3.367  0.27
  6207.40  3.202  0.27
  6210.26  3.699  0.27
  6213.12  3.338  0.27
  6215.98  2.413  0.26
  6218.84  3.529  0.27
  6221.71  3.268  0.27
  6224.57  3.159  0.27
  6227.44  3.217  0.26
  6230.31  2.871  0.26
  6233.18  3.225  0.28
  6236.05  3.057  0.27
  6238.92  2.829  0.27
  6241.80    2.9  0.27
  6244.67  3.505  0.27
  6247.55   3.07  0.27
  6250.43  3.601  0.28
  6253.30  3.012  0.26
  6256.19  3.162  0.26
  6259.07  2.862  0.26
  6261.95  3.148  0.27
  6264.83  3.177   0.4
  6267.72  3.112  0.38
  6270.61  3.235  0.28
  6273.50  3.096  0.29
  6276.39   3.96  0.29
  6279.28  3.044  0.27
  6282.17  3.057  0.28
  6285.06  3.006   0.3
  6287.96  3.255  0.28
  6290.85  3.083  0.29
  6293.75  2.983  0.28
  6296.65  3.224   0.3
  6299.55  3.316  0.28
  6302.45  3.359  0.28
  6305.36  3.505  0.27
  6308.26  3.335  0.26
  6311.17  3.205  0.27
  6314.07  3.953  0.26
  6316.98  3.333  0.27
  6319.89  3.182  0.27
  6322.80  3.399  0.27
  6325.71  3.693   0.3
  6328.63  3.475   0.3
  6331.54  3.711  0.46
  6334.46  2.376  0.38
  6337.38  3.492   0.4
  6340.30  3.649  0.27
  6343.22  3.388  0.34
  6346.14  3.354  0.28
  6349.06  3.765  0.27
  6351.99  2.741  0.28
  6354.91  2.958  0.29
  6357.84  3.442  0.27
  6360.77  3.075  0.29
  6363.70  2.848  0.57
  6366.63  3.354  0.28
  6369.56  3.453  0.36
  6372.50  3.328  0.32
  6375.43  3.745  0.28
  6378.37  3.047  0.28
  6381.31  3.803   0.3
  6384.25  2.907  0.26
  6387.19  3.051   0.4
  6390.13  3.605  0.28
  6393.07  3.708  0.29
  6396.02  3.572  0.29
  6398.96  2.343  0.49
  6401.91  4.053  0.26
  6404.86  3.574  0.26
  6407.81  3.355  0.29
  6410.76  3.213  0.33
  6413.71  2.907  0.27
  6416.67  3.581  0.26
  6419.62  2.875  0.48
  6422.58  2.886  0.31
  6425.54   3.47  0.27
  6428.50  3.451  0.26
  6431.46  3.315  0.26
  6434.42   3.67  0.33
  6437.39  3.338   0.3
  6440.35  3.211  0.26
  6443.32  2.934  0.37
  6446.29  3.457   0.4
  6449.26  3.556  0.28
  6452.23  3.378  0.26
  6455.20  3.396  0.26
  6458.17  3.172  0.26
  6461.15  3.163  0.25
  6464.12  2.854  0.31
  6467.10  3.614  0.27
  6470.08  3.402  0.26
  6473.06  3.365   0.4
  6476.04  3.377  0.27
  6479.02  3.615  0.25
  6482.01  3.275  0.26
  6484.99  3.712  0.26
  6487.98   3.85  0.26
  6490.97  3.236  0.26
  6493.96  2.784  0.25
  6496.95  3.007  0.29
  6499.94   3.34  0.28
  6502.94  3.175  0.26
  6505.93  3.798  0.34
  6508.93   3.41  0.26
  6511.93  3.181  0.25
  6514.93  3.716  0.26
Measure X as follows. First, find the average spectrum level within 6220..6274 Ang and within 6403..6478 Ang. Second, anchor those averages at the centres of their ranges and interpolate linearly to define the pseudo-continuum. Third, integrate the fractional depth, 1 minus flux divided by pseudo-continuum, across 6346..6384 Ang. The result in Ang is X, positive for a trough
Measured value -0.6 Ang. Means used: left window 3.13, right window 3.31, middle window 3.29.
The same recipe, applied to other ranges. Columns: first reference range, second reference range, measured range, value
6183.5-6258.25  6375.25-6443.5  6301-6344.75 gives -2.2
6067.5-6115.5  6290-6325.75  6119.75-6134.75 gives 0.8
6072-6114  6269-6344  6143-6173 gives 1.3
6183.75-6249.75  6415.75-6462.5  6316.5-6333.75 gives -1.1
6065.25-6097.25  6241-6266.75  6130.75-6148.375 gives 0.2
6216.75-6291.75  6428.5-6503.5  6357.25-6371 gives 0.1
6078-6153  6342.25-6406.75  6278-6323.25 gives 1.1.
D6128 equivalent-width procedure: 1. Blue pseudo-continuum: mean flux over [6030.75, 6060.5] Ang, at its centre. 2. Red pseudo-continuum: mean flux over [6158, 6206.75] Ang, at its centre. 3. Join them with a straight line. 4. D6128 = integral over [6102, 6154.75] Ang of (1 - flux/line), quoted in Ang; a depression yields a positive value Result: -1.4 Ang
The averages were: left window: 3.39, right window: 3.24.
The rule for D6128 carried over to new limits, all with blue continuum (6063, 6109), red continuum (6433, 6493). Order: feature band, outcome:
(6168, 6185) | 0.4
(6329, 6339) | 0.5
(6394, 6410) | 0.0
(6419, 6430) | 0.6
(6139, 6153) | 0.5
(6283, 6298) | 1.3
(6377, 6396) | 0.1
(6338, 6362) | 0.6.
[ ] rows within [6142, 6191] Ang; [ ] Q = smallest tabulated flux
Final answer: 2.436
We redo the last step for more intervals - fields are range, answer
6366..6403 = 2.343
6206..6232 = 2.413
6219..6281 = 2.829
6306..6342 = 2.376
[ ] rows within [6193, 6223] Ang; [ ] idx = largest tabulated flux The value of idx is 3.699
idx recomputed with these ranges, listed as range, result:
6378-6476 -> 4.053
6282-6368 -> 3.953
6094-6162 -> 3.89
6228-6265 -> 3.601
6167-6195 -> 3.793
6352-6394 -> 3.803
